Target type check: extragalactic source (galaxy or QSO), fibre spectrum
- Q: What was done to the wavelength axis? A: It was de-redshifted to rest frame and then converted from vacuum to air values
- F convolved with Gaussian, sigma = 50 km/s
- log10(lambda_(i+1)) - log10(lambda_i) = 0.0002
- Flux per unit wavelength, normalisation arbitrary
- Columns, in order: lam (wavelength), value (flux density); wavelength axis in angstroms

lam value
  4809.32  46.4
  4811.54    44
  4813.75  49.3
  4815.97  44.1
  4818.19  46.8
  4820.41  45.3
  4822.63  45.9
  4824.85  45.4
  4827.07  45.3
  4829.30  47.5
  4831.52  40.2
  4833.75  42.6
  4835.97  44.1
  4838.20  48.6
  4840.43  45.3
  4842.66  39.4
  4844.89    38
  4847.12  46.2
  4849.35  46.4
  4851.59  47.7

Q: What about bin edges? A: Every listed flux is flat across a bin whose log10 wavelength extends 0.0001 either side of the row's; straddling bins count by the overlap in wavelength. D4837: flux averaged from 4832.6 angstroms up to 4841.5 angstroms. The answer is 45.1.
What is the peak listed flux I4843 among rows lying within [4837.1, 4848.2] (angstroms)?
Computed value 48.6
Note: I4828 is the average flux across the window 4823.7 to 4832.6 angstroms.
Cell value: 44.6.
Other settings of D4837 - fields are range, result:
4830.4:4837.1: 42.3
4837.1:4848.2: 43.5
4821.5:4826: 45.7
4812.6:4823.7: 46.3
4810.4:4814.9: 46.6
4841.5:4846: 38.8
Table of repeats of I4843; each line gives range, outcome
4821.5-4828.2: 45.9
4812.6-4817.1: 49.3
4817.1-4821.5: 46.8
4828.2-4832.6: 47.5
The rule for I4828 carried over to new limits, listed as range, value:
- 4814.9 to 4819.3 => 45.4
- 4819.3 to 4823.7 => 45.6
